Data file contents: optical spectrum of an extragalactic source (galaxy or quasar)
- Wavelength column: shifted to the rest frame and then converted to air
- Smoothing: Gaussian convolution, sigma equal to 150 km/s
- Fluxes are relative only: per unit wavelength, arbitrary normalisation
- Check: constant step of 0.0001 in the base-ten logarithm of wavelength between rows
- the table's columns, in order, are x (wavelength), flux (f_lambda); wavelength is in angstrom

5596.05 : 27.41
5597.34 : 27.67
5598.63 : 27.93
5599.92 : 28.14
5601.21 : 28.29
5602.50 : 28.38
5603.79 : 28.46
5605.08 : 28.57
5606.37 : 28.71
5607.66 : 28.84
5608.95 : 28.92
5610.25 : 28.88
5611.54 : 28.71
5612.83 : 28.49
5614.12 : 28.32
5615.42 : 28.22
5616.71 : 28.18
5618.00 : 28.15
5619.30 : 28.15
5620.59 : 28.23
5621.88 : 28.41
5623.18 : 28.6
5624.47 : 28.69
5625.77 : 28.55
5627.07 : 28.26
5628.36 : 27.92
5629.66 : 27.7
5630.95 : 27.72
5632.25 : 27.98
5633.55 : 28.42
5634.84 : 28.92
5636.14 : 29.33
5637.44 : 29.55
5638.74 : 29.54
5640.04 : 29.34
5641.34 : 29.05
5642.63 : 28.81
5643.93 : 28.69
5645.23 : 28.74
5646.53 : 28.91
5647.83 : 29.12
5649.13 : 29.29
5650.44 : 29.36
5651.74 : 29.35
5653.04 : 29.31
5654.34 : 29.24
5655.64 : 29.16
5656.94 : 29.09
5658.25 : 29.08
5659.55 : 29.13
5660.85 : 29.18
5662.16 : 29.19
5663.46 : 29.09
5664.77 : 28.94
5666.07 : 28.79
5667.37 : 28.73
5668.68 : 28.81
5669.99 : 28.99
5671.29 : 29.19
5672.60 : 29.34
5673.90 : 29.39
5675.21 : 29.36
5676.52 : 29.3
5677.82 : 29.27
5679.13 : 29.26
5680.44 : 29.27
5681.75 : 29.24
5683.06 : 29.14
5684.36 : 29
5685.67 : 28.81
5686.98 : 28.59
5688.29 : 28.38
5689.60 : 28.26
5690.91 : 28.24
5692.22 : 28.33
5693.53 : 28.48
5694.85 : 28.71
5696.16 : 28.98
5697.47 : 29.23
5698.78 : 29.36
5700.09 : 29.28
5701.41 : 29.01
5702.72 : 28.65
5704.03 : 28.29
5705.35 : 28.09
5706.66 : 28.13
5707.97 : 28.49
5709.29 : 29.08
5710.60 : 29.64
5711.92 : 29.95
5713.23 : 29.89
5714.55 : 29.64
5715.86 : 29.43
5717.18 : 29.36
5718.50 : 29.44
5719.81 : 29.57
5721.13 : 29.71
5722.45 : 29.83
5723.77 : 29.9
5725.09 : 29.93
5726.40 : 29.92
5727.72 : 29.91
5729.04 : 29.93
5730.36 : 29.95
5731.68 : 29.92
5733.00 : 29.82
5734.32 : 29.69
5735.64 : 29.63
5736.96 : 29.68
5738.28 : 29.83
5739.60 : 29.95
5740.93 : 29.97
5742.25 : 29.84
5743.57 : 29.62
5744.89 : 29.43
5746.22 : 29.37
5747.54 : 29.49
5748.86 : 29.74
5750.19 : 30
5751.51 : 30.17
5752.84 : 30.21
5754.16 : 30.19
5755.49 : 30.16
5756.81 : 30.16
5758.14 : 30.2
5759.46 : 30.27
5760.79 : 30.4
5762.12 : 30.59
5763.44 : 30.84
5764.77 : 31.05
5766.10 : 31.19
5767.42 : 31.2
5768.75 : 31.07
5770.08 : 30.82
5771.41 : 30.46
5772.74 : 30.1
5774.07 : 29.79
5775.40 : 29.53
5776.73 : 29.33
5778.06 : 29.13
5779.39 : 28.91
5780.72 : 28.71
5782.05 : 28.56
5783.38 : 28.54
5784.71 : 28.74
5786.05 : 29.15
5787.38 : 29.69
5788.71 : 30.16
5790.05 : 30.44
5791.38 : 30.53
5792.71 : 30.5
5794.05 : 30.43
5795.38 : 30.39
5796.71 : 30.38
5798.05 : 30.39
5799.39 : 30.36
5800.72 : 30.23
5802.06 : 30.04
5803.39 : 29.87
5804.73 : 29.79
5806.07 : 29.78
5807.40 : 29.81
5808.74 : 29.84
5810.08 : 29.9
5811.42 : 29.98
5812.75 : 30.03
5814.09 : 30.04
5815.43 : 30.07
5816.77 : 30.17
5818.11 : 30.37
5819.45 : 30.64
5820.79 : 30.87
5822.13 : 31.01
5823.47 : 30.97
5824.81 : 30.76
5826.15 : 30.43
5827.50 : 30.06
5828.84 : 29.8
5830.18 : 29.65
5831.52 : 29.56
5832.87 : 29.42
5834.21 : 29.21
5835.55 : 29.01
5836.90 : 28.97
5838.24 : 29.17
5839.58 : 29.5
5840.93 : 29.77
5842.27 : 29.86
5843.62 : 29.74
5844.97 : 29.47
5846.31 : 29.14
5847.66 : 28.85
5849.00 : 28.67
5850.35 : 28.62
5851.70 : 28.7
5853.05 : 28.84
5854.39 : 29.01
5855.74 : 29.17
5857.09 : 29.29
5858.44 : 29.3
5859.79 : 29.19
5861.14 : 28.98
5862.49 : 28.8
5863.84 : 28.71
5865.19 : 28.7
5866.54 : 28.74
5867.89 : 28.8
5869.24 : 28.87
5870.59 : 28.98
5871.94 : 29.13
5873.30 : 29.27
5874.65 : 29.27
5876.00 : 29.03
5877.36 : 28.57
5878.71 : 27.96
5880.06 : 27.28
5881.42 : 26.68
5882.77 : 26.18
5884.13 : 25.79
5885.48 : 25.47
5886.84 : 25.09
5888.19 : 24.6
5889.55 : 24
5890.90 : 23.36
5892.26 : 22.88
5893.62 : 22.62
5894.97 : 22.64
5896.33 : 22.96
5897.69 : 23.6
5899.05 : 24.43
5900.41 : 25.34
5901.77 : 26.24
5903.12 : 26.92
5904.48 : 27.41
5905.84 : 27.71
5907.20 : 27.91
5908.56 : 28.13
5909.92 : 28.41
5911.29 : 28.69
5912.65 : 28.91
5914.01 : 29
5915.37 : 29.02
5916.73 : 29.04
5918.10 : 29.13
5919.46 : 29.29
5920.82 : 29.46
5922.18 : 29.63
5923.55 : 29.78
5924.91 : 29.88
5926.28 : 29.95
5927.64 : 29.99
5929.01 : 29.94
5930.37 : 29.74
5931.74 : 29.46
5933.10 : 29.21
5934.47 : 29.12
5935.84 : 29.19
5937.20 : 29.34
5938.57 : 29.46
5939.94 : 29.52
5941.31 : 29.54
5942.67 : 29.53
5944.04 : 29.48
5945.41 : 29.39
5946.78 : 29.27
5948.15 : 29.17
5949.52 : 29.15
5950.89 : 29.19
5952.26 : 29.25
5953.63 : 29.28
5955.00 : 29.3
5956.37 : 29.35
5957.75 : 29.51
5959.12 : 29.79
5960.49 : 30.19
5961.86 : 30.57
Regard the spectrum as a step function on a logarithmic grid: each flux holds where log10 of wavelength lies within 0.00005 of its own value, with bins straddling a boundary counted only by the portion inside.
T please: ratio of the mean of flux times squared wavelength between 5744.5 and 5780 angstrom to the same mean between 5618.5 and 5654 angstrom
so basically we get 1.1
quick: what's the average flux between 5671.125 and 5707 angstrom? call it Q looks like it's 28.9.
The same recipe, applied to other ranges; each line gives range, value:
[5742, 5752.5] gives 29.7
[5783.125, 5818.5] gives 30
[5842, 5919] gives 27.6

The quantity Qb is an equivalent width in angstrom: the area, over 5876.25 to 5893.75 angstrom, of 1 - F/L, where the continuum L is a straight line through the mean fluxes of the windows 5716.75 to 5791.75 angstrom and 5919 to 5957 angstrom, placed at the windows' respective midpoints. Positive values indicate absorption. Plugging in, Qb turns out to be 2.36 angstrom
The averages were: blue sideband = 29.9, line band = 25.6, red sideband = 29.5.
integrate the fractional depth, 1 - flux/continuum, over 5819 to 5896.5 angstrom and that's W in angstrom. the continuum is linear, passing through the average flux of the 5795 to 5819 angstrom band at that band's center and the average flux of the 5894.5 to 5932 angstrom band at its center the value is 2.1 angstrom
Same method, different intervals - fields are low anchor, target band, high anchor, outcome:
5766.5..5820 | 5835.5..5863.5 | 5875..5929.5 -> -0.66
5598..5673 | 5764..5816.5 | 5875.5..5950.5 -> -3.38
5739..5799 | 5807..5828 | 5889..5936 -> -0.84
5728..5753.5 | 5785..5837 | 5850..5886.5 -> -1.89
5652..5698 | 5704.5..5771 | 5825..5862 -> -1.76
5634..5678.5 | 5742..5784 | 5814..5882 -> -1.07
